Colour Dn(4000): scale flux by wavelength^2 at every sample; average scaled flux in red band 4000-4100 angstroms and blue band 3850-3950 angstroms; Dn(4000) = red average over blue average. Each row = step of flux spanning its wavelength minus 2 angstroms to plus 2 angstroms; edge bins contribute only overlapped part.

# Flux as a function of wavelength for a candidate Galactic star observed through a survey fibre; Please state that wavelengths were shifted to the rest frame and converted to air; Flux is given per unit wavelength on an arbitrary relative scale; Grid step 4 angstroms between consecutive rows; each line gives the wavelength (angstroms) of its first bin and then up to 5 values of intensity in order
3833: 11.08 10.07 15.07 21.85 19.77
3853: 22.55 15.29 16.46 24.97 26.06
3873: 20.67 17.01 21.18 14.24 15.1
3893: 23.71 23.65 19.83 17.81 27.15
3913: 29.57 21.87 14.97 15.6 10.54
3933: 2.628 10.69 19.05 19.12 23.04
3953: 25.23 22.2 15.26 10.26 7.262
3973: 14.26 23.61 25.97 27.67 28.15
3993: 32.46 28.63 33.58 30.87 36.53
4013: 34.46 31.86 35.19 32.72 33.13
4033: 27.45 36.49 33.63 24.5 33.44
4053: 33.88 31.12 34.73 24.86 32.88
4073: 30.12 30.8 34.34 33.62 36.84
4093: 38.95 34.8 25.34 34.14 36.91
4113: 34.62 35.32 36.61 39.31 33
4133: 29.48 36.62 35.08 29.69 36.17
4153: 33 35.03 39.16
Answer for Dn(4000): 1.87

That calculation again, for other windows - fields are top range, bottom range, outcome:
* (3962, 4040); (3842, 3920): 1.42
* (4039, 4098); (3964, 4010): 1.35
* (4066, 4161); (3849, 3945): 2.03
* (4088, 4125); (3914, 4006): 1.87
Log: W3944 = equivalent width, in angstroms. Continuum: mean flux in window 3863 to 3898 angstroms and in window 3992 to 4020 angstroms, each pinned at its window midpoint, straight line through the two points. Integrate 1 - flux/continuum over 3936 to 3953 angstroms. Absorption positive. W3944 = 4.83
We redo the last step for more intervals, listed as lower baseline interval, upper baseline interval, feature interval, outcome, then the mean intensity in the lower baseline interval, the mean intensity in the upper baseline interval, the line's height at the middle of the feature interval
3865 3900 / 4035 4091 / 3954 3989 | 9.69 angstroms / 20.5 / 32.2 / 26.3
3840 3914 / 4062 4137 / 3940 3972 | 9.60 angstroms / 20.6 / 33.5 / 25.2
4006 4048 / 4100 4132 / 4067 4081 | 0.79 angstroms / 32.6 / 34.5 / 33.6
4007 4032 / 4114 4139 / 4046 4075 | 2.45 angstroms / 33.7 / 35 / 34.2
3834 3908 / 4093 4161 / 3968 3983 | 4.12 angstroms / 19.2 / 34.4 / 25.4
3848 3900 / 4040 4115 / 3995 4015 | -3.32 angstroms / 20.1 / 32.6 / 28.1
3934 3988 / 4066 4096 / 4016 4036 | -4.18 angstroms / 18.6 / 33.7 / 26.8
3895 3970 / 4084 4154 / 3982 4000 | -4.88 angstroms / 17.8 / 34.4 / 23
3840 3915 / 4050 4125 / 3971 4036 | -3.23 angstroms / 20.7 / 33.5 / 28.4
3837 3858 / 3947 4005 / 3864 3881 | -2.45 angstroms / 18.2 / 23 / 19.2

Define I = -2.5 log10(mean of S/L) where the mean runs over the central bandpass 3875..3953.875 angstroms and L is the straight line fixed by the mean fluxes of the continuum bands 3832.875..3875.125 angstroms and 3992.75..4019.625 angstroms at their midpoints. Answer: 0.29 mag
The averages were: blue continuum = 18.9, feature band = 18.5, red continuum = 32.7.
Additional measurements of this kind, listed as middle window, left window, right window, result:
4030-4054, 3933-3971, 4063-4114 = -0.161 mag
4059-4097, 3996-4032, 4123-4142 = 0.026 mag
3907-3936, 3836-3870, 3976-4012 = 0.365 mag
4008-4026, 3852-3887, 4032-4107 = -0.177 mag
